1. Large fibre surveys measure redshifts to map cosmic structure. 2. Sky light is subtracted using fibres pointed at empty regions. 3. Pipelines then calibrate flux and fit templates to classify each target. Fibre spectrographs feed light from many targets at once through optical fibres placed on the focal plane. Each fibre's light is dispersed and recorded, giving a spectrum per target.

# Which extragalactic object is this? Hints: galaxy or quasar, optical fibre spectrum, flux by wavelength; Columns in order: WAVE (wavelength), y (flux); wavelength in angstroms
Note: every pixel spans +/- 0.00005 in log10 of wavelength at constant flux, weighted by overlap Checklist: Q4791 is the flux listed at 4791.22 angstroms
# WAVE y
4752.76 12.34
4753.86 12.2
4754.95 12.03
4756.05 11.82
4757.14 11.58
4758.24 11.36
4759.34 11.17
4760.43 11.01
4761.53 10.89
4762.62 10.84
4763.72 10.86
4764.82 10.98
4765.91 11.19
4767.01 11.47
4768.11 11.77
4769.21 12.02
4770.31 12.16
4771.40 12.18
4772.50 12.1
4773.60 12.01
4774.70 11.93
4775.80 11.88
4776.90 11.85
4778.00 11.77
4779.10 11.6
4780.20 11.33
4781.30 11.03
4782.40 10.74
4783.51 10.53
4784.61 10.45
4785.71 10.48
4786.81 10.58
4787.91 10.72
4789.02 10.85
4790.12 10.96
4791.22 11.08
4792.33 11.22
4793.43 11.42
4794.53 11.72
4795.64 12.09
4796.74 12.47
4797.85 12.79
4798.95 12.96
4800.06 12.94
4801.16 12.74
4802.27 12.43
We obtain 11.08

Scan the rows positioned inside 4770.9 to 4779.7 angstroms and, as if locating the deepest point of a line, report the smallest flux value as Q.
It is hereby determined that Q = 11.6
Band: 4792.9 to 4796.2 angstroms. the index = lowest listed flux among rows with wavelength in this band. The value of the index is 11.42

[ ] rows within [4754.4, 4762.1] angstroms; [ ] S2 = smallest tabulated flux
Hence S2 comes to 10.89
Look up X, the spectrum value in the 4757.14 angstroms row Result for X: 11.58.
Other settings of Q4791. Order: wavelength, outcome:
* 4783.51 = 10.53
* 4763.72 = 10.86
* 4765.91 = 11.19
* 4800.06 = 12.94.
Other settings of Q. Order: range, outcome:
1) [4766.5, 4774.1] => 11.47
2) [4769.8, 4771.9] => 12.16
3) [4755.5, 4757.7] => 11.58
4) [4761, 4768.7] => 10.84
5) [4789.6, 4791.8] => 10.96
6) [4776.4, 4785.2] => 10.45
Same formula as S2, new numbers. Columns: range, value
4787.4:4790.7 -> 10.72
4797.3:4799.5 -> 12.79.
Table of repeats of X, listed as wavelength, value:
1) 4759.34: 11.17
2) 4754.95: 12.03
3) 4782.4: 10.74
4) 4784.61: 10.45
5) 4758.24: 11.36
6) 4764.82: 10.98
